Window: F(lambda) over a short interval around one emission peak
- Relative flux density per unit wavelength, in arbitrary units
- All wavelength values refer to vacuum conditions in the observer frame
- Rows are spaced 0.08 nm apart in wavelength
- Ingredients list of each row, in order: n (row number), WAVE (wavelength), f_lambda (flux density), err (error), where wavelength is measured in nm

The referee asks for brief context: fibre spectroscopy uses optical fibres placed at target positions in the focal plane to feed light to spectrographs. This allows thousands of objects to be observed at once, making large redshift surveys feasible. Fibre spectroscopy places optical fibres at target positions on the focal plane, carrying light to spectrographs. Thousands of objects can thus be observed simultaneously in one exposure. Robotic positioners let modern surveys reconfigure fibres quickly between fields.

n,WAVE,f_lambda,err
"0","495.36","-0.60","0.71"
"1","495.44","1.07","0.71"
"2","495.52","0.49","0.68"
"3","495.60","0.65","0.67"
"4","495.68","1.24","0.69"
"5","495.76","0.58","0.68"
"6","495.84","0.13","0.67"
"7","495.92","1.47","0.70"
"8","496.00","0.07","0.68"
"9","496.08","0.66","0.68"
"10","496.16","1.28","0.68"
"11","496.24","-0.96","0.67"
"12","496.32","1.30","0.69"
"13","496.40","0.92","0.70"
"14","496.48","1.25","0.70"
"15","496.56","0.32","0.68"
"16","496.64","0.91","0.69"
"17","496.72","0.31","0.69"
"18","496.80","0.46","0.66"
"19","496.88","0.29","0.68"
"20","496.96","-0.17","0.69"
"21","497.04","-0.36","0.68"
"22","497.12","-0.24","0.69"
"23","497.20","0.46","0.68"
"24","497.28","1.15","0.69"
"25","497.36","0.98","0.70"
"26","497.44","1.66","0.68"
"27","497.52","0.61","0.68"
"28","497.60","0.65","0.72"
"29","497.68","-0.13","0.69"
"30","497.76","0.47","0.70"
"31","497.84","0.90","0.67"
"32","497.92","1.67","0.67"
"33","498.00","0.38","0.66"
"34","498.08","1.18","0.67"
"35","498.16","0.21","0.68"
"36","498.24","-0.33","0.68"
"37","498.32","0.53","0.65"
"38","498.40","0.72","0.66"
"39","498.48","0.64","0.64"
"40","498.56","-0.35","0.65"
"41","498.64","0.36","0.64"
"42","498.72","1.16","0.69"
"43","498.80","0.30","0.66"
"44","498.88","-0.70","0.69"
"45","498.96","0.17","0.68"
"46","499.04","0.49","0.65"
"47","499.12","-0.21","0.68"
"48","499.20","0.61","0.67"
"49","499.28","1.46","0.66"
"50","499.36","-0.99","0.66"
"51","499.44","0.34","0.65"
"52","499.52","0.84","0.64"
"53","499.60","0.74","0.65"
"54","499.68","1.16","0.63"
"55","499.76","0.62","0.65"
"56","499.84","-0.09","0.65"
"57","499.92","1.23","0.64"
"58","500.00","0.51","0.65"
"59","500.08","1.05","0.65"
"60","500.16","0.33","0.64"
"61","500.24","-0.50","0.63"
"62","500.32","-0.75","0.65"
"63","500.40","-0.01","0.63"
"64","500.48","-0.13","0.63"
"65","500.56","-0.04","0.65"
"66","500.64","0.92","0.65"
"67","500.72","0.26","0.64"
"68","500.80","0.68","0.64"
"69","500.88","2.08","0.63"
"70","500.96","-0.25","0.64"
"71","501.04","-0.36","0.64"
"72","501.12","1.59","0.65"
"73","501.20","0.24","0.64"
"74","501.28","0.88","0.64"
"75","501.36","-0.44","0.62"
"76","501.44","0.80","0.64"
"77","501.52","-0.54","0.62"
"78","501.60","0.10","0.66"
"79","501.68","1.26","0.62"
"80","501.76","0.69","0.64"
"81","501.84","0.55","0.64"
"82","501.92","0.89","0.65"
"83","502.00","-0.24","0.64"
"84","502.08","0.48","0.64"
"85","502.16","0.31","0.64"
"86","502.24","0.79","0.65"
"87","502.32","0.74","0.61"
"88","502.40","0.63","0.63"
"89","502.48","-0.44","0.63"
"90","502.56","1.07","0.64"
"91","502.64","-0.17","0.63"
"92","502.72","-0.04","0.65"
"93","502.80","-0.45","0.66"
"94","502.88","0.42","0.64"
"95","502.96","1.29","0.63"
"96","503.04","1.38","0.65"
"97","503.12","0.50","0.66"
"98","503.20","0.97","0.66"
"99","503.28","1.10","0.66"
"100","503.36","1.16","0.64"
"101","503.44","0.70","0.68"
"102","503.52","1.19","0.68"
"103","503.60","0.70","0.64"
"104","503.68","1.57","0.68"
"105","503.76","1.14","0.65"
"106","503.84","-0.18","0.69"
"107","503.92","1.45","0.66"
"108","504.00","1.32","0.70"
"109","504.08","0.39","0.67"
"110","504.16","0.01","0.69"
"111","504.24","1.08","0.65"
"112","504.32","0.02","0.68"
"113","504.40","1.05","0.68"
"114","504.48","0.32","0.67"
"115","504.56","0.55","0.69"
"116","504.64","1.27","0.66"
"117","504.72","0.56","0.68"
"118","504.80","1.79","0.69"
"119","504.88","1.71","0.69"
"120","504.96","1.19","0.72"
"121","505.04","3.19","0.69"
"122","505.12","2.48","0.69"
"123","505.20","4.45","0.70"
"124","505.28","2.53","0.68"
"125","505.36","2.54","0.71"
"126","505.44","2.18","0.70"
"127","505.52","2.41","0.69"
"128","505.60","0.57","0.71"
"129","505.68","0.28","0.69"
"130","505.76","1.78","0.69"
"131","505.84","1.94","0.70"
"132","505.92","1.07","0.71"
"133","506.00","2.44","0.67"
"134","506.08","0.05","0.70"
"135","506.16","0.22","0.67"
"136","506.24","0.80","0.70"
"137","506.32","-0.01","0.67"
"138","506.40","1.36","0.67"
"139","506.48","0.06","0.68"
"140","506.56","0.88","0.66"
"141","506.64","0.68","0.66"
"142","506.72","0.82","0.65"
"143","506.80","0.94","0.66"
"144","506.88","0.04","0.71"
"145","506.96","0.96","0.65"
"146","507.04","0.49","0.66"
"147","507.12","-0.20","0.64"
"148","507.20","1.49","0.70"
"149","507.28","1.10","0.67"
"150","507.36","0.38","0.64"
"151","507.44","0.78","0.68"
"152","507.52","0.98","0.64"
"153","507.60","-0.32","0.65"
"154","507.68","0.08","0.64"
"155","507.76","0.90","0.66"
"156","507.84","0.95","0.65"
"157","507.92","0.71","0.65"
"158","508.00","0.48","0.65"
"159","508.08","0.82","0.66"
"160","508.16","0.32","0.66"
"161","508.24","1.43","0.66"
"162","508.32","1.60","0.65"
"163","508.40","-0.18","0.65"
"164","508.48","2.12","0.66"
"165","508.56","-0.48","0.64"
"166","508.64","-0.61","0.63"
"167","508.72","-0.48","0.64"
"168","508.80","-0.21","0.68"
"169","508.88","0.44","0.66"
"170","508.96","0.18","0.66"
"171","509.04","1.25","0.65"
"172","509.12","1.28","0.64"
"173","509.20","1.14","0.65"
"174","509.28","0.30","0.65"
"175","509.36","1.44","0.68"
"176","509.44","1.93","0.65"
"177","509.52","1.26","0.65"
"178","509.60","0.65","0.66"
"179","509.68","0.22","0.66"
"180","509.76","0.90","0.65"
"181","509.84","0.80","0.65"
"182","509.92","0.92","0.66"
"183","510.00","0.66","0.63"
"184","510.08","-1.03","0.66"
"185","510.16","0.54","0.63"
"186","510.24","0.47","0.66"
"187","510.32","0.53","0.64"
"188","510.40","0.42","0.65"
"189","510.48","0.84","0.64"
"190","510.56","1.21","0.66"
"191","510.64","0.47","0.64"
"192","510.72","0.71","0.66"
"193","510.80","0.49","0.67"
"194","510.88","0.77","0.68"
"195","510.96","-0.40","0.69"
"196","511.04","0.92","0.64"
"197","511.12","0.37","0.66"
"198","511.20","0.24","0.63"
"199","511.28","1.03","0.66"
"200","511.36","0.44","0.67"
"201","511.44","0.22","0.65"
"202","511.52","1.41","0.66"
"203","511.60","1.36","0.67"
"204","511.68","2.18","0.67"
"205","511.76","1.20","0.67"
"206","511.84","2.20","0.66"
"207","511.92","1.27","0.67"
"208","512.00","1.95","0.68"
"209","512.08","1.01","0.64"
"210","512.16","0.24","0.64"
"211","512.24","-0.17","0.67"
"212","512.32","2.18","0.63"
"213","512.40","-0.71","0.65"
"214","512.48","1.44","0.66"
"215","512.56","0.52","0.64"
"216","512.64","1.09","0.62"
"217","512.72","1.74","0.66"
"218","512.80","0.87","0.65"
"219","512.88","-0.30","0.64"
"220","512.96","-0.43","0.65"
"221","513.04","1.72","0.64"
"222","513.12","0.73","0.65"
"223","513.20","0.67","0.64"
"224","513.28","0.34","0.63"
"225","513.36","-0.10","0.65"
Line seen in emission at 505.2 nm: [O II] 3727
